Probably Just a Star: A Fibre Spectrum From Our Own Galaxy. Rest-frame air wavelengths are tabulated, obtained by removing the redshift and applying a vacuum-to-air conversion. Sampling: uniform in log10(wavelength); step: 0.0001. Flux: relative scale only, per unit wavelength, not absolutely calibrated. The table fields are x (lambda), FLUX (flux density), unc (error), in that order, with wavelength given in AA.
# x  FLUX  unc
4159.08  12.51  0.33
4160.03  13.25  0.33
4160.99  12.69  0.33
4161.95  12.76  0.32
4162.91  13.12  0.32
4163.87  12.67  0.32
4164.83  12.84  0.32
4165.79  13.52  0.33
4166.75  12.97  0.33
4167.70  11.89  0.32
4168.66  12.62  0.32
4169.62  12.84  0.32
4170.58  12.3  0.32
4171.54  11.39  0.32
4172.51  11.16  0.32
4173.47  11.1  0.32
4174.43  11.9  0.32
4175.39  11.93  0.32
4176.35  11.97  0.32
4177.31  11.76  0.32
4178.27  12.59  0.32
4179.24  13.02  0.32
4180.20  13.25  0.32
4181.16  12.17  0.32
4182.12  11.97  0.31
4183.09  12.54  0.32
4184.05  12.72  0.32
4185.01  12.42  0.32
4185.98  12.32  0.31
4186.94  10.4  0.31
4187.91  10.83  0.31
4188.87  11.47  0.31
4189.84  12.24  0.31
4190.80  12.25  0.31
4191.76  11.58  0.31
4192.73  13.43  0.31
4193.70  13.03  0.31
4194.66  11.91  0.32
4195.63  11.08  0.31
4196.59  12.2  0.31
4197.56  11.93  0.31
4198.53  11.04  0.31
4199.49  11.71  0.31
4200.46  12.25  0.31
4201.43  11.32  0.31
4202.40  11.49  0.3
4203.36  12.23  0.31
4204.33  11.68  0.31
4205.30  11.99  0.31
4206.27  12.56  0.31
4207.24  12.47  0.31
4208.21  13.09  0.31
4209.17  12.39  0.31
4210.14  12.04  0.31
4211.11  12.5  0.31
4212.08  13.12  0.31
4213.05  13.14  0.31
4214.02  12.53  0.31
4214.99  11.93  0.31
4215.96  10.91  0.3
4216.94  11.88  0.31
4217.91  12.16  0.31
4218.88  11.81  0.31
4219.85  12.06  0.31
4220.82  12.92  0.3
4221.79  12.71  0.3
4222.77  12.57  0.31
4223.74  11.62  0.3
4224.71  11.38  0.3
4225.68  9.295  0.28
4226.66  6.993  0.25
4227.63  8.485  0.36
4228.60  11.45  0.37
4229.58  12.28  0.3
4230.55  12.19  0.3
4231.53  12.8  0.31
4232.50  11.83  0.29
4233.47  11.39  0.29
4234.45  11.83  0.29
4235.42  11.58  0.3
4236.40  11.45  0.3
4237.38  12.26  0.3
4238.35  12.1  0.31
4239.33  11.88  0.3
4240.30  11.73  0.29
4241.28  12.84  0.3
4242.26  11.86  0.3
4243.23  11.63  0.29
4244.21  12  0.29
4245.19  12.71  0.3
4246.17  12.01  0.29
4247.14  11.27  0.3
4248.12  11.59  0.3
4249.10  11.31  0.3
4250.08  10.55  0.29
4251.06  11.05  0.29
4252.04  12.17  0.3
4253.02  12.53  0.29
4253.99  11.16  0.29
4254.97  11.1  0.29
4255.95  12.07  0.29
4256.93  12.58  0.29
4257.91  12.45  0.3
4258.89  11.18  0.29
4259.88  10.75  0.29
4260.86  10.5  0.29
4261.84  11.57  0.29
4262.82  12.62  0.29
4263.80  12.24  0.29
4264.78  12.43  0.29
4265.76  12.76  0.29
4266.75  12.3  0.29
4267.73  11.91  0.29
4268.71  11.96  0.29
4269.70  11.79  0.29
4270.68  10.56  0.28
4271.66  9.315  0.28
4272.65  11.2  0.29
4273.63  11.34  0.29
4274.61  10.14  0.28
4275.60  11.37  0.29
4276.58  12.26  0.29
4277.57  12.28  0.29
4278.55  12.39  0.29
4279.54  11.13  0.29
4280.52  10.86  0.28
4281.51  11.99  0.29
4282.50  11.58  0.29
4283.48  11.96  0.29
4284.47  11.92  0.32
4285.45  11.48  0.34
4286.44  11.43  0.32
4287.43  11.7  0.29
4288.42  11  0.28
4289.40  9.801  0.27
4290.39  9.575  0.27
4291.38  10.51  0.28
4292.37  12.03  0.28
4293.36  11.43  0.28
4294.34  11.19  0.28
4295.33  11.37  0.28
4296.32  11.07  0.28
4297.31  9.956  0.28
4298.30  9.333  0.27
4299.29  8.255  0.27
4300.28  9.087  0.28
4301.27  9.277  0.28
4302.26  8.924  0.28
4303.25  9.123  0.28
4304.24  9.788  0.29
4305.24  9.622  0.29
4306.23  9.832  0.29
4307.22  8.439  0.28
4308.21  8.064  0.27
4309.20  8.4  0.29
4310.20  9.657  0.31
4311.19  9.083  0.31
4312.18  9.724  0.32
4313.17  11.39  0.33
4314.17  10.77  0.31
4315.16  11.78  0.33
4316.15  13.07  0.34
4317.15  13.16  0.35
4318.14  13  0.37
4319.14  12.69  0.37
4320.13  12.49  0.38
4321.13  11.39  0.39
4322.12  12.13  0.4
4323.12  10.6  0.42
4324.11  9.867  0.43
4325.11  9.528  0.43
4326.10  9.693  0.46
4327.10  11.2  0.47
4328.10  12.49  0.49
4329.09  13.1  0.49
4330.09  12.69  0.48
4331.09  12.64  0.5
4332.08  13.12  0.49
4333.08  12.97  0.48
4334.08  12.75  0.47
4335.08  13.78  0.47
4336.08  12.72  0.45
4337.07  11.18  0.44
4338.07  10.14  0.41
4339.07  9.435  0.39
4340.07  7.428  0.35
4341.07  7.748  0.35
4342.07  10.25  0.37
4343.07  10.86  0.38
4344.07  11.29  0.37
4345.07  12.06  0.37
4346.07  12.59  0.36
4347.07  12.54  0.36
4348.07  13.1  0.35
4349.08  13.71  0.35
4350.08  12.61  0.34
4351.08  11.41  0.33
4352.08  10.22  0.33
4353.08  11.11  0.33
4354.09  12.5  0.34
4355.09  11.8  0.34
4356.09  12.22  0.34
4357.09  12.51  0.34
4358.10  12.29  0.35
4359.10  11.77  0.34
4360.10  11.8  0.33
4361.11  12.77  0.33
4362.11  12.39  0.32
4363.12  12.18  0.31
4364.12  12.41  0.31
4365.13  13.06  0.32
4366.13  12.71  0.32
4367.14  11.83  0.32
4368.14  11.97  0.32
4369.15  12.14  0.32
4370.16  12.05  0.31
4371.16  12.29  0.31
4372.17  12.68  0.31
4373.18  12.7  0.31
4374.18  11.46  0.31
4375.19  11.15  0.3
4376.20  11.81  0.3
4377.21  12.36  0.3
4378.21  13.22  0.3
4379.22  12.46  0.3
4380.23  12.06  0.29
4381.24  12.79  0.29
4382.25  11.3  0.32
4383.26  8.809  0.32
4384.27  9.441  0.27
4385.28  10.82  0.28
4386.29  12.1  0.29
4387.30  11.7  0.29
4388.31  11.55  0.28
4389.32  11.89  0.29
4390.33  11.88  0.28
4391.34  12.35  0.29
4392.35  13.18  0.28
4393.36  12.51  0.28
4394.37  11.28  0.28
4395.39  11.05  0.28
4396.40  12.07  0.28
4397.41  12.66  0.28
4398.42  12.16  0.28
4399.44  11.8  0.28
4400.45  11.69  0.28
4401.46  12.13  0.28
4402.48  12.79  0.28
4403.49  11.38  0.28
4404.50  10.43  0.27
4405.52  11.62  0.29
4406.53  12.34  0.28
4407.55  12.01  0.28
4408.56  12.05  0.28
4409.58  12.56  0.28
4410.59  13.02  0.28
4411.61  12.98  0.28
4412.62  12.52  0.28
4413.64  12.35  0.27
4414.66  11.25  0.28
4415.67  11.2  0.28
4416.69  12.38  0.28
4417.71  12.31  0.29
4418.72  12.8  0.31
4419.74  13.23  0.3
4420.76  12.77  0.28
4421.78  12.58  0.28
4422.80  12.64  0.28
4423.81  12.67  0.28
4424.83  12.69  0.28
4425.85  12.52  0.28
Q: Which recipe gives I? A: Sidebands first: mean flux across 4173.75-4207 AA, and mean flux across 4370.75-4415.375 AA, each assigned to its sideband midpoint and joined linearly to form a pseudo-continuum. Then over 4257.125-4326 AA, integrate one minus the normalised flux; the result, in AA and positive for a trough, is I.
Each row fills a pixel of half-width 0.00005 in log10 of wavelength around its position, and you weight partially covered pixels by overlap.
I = 5.9 AA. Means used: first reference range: 12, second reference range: 11.9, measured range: 11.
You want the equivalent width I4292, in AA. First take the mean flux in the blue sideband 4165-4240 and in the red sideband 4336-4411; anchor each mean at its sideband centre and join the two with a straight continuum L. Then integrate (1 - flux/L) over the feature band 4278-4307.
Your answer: 3.12 AA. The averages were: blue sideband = 12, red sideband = 11.8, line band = 10.6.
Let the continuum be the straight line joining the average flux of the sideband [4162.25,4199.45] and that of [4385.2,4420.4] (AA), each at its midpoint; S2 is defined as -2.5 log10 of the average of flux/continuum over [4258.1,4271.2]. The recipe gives 0.04 mag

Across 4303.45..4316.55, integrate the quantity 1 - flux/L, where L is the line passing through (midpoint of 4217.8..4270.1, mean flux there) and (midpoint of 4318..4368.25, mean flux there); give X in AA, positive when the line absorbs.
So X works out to 2.03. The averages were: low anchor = 11.7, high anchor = 11.8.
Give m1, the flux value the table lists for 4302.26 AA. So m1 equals 8.924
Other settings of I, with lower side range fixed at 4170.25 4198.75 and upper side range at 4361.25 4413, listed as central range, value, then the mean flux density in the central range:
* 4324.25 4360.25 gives 1.1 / 11.6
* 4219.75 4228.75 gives 0.8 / 10.9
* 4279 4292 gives 0.9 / 11.2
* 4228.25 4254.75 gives 0.4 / 11.8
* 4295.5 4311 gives 3.5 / 9.29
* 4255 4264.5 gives 0.2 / 11.8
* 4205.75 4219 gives -0.4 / 12.3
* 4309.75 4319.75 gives 0.5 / 11.5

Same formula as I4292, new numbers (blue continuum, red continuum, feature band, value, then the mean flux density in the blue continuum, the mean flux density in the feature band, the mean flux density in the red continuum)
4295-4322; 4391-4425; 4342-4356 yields -1.0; 10.3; 11.9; 12.2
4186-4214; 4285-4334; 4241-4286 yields -1.3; 12.1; 11.7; 10.8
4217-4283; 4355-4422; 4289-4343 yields 5.0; 11.6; 10.7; 12.1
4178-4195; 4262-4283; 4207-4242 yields 0.4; 12.2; 11.8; 11.6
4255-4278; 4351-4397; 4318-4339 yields -0.1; 11.6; 11.8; 11.9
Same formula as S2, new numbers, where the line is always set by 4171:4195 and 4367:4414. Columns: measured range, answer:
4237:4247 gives -0.005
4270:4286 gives 0.059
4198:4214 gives -0.014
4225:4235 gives 0.110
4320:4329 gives 0.085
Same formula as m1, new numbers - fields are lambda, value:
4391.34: 12.35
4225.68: 9.295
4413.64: 12.35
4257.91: 12.45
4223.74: 11.62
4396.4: 12.07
